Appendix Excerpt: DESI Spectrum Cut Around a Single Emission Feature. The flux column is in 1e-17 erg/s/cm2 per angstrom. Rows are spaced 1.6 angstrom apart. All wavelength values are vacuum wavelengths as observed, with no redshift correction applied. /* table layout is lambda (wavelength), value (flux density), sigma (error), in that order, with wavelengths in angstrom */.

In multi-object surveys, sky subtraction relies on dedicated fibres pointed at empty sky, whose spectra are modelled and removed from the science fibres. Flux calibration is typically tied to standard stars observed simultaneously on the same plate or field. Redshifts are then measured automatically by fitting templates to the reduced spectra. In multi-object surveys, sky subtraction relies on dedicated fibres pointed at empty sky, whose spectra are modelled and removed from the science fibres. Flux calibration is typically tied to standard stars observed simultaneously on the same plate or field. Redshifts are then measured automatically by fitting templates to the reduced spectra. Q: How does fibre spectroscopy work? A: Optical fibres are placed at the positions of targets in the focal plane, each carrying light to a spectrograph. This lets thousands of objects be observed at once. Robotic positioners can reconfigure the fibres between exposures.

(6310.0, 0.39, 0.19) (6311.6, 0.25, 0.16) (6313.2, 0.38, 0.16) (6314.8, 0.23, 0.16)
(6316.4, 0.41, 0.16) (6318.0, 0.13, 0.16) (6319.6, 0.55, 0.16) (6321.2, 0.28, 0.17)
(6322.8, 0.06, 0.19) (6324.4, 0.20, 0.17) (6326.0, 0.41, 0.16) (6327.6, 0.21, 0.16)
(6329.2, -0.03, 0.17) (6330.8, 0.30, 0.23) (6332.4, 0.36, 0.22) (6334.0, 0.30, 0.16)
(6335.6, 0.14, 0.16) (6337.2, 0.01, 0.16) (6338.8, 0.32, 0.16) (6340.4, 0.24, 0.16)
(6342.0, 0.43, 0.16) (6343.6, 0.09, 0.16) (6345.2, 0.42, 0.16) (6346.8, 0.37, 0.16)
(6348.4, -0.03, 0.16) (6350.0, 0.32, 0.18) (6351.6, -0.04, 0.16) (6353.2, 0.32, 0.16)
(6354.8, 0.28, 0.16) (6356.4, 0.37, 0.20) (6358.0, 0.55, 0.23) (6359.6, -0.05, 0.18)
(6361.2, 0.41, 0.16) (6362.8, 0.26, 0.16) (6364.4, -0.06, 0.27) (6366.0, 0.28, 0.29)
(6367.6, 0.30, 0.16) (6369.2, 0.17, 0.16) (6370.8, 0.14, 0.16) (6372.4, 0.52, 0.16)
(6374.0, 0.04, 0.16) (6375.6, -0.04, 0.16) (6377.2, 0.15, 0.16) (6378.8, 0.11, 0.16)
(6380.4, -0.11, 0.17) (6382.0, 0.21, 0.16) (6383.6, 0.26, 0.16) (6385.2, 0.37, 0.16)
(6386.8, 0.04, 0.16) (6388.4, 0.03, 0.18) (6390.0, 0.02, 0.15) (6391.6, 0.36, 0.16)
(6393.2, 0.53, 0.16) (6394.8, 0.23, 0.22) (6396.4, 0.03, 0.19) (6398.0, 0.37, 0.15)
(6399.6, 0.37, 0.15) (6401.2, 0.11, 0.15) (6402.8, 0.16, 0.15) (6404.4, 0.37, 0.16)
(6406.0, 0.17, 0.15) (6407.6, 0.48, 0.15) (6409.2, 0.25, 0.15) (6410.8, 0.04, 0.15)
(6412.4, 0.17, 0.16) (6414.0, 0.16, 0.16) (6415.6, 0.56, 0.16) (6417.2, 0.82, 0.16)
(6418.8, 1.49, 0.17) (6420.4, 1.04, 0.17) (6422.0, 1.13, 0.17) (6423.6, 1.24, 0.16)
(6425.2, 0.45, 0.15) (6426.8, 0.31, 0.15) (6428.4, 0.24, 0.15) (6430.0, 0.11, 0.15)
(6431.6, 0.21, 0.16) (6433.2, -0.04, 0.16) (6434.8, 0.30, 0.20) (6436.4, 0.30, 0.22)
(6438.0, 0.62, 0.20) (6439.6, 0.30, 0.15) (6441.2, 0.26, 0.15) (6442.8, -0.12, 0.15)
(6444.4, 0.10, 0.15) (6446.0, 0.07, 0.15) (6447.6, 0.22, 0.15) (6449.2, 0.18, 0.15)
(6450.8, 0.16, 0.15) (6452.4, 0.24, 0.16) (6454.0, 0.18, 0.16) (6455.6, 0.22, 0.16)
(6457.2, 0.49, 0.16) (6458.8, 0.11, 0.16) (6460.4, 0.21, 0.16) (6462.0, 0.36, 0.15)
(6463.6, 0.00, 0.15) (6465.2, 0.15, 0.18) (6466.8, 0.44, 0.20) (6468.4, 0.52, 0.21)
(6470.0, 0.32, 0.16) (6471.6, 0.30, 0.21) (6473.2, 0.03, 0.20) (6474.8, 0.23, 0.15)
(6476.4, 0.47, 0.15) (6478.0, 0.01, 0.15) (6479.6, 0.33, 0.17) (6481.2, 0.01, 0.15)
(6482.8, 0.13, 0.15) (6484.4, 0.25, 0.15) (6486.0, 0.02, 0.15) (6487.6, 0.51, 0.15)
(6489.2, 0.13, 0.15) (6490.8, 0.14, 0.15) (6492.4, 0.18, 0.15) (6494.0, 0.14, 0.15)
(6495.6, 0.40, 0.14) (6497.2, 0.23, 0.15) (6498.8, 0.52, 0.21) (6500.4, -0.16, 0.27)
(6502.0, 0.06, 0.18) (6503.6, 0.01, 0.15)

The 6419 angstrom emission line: [O II] 3727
